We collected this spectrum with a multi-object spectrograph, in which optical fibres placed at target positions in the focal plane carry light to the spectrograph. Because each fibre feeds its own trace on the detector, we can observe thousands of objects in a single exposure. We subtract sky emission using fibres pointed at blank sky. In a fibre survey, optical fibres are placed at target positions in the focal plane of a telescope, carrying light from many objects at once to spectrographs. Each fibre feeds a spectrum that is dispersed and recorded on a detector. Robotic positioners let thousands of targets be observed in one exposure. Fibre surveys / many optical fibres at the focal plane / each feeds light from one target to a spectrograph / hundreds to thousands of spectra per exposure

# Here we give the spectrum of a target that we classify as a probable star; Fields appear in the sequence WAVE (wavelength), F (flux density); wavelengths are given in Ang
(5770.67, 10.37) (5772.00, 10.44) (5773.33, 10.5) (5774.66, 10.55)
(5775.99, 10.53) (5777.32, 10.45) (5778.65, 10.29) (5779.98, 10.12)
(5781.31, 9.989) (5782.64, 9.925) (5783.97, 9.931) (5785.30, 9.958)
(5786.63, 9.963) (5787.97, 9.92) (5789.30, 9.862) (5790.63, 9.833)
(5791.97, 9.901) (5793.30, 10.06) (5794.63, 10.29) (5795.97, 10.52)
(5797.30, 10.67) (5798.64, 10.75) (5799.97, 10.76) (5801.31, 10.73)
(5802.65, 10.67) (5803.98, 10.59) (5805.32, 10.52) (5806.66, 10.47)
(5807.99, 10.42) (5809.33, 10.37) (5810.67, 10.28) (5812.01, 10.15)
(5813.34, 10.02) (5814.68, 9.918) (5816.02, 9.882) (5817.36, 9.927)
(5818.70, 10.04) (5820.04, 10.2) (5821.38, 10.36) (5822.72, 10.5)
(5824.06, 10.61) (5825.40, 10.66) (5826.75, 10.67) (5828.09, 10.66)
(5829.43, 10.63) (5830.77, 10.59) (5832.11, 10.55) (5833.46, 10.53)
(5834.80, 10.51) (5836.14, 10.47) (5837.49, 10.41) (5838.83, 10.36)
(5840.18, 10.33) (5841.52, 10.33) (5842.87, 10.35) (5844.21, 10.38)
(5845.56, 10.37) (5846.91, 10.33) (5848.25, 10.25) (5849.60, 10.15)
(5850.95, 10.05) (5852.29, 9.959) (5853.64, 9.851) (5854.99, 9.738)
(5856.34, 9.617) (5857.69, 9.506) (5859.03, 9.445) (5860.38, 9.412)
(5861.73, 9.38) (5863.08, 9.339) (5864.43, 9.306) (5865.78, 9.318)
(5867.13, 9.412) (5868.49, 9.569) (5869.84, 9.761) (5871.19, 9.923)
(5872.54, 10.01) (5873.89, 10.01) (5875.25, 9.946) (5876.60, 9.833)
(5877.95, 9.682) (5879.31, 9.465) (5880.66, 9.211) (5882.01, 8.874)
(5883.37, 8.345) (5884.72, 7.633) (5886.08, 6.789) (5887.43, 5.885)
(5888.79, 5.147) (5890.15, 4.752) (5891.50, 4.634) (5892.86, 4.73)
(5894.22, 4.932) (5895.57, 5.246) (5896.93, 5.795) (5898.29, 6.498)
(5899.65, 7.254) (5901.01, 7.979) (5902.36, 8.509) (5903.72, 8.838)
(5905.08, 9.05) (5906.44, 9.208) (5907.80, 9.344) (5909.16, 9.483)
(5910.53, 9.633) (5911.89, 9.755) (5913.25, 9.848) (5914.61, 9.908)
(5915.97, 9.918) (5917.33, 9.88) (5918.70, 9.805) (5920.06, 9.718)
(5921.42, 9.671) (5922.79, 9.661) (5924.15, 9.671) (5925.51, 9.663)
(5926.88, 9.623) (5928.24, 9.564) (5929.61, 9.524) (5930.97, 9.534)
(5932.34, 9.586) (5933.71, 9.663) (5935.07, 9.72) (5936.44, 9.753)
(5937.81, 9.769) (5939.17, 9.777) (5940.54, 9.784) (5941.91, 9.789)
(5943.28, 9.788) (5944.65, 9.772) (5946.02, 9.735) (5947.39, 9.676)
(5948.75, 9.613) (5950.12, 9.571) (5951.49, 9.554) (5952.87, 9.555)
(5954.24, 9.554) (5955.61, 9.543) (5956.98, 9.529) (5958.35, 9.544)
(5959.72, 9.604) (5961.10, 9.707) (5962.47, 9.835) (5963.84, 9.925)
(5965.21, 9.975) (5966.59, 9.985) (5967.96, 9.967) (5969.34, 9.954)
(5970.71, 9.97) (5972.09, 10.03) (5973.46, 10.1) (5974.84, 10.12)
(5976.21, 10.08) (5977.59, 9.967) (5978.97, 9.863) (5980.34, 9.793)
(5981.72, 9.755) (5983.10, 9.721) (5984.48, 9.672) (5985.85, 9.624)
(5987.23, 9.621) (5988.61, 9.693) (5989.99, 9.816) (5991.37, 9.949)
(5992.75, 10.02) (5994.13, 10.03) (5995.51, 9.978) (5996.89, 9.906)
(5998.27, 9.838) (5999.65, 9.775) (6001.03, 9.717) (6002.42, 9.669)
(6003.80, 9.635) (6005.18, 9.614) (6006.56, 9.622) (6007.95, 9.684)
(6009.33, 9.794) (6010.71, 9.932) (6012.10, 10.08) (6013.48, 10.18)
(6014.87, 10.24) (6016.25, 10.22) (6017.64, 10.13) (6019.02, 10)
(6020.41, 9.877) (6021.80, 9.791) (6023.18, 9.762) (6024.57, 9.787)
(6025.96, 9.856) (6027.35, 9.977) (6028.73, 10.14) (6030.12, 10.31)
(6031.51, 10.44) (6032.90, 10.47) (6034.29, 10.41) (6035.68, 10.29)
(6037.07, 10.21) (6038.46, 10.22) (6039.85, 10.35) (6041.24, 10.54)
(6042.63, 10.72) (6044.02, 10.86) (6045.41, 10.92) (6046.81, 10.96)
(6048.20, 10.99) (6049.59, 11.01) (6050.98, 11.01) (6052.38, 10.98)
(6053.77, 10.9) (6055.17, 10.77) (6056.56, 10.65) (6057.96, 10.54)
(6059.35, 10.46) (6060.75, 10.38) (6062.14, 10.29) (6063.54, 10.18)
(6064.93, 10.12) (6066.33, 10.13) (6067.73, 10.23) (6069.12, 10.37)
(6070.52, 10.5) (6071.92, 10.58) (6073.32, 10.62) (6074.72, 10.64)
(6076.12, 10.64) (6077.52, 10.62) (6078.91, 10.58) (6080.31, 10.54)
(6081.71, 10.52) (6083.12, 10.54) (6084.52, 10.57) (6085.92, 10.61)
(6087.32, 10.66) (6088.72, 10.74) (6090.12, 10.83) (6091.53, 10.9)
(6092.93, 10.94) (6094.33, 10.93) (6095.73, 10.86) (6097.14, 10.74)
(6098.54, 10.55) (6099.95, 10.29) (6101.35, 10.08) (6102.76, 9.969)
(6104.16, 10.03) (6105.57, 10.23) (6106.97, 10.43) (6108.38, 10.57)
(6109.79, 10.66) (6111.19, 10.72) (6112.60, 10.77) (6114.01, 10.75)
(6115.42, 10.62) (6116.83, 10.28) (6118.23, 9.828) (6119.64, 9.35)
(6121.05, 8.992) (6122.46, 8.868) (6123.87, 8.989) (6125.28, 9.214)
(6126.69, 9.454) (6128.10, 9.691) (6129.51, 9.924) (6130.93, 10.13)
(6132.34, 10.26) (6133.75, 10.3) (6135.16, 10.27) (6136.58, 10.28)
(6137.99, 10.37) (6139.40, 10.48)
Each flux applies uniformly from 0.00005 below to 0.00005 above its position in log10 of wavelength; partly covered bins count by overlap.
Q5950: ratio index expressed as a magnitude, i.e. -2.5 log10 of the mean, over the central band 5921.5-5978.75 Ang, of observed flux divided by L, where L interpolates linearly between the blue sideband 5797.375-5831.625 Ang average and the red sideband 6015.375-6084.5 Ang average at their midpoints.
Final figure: 0.07 mag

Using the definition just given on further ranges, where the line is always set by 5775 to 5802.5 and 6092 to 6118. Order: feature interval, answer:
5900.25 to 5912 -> 0.15 mag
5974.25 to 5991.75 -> 0.06 mag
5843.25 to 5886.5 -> 0.08 mag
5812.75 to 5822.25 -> 0.02 mag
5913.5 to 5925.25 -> 0.06 mag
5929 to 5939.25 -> 0.08 mag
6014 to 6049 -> 0.02 mag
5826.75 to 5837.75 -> -0.03 mag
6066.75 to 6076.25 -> 0.00 mag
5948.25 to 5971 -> 0.07 mag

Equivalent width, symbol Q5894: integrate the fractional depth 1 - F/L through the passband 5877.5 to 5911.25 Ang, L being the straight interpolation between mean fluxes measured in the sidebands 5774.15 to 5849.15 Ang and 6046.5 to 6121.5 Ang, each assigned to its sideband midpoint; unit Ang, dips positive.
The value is 9.5 Ang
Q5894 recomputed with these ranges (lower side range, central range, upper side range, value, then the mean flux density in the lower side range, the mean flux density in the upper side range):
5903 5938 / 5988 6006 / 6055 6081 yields 0.4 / 9.6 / 10.5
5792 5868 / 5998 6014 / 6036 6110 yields 1.0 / 10.2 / 10.6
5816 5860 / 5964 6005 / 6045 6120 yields 2.2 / 10.2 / 10.6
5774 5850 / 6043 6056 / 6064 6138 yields -0.8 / 10.3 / 10.3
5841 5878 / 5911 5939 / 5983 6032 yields 0.4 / 9.83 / 9.89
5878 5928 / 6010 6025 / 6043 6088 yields -0.2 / 8.21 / 10.6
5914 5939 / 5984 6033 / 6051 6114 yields 1.2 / 9.7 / 10.5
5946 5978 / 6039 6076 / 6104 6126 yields -2.5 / 9.8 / 10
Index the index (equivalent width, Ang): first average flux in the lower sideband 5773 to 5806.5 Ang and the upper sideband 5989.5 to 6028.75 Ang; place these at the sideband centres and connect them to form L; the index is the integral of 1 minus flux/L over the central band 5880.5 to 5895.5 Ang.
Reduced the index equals 5.7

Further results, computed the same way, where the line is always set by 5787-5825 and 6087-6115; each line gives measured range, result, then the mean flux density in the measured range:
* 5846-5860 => 0.6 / 9.89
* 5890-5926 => 7.2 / 8.32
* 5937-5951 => 0.9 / 9.73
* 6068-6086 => 0.0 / 10.6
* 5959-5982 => 1.2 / 9.92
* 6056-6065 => 0.1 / 10.4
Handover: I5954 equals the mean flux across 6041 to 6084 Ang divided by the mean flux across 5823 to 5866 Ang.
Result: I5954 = 1.05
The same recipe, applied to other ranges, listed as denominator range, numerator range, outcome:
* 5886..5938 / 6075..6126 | 1.23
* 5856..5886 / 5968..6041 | 1.06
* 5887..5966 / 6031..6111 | 1.19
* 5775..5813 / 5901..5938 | 0.93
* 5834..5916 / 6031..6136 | 1.17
